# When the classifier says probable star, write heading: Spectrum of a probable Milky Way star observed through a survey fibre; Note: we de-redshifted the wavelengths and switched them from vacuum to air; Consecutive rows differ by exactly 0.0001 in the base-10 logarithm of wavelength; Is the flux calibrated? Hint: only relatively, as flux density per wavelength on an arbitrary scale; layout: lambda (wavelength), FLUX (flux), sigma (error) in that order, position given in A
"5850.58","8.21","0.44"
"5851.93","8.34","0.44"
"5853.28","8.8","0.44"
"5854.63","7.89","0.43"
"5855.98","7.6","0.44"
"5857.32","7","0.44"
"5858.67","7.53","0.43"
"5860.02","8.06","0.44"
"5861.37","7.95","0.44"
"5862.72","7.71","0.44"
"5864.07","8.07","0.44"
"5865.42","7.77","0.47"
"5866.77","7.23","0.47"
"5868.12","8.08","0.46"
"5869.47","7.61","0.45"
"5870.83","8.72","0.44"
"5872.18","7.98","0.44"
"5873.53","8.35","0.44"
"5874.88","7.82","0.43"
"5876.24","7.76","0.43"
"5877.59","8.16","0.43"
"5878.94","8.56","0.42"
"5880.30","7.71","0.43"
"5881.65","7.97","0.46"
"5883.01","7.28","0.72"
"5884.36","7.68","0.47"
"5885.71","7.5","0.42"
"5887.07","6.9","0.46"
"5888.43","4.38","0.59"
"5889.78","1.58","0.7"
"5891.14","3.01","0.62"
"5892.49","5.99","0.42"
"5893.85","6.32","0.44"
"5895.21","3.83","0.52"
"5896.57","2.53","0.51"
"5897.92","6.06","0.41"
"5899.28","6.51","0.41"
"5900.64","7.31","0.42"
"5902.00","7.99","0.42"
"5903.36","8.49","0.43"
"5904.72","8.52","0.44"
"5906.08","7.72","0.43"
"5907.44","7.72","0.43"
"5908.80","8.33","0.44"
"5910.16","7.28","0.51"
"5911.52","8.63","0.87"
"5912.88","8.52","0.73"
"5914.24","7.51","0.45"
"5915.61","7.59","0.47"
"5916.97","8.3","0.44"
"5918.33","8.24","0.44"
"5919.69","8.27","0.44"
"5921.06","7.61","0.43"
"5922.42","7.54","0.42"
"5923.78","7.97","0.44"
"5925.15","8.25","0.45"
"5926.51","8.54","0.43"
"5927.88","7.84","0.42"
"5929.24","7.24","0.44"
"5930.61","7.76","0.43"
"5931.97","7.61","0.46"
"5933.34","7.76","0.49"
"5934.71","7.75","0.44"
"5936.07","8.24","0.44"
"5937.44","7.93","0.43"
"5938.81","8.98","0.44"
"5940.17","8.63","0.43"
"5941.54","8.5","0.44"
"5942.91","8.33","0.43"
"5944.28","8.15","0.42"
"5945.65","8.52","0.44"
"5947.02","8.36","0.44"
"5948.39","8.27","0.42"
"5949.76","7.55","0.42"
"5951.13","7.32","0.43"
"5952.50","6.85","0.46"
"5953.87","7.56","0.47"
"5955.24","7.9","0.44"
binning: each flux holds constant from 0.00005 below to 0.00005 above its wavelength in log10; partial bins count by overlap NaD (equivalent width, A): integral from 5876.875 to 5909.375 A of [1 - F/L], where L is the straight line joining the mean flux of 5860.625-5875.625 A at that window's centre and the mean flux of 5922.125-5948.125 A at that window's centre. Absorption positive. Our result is 5.8 A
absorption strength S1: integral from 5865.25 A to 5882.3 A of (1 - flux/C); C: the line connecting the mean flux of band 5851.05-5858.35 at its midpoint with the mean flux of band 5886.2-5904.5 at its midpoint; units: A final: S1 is -3.0 A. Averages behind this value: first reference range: 7.91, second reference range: 5.55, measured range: 7.98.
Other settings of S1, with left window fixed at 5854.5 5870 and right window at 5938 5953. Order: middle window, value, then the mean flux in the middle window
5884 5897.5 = 5.03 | 4.93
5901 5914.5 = -0.21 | 8.07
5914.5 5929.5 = 0.13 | 7.95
